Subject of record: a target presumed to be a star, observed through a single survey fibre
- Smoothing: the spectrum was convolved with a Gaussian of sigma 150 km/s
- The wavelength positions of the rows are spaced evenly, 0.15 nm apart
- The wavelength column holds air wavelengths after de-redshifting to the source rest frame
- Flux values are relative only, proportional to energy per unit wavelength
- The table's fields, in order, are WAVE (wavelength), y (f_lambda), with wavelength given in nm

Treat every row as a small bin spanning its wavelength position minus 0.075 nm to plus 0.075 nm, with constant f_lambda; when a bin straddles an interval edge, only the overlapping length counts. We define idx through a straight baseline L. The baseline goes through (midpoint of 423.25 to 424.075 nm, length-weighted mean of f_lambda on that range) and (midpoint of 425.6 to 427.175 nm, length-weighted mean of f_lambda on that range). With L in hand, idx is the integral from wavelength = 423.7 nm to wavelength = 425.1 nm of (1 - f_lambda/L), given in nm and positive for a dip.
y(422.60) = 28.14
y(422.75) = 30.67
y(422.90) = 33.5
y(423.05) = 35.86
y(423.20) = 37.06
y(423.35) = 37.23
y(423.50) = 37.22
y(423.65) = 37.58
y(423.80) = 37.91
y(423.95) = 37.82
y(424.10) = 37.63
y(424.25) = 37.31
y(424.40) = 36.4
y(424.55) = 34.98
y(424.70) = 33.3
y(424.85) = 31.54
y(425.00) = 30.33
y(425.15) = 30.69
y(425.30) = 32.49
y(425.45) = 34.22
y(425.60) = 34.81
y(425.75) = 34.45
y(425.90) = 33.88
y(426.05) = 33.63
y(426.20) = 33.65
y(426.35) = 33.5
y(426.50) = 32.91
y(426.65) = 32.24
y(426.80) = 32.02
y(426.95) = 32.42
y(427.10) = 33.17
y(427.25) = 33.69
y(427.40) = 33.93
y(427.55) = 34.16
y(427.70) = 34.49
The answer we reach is 0.05 nm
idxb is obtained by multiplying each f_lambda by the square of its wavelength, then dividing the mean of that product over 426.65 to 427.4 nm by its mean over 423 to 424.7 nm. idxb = 0.91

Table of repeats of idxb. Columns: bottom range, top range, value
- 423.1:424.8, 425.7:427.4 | 0.92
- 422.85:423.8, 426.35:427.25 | 0.91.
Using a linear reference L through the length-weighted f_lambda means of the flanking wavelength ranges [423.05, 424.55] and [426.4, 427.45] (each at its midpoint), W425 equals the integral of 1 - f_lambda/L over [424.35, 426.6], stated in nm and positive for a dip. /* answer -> 0.10 nm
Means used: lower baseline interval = 37.2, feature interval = 33.3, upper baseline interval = 32.9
